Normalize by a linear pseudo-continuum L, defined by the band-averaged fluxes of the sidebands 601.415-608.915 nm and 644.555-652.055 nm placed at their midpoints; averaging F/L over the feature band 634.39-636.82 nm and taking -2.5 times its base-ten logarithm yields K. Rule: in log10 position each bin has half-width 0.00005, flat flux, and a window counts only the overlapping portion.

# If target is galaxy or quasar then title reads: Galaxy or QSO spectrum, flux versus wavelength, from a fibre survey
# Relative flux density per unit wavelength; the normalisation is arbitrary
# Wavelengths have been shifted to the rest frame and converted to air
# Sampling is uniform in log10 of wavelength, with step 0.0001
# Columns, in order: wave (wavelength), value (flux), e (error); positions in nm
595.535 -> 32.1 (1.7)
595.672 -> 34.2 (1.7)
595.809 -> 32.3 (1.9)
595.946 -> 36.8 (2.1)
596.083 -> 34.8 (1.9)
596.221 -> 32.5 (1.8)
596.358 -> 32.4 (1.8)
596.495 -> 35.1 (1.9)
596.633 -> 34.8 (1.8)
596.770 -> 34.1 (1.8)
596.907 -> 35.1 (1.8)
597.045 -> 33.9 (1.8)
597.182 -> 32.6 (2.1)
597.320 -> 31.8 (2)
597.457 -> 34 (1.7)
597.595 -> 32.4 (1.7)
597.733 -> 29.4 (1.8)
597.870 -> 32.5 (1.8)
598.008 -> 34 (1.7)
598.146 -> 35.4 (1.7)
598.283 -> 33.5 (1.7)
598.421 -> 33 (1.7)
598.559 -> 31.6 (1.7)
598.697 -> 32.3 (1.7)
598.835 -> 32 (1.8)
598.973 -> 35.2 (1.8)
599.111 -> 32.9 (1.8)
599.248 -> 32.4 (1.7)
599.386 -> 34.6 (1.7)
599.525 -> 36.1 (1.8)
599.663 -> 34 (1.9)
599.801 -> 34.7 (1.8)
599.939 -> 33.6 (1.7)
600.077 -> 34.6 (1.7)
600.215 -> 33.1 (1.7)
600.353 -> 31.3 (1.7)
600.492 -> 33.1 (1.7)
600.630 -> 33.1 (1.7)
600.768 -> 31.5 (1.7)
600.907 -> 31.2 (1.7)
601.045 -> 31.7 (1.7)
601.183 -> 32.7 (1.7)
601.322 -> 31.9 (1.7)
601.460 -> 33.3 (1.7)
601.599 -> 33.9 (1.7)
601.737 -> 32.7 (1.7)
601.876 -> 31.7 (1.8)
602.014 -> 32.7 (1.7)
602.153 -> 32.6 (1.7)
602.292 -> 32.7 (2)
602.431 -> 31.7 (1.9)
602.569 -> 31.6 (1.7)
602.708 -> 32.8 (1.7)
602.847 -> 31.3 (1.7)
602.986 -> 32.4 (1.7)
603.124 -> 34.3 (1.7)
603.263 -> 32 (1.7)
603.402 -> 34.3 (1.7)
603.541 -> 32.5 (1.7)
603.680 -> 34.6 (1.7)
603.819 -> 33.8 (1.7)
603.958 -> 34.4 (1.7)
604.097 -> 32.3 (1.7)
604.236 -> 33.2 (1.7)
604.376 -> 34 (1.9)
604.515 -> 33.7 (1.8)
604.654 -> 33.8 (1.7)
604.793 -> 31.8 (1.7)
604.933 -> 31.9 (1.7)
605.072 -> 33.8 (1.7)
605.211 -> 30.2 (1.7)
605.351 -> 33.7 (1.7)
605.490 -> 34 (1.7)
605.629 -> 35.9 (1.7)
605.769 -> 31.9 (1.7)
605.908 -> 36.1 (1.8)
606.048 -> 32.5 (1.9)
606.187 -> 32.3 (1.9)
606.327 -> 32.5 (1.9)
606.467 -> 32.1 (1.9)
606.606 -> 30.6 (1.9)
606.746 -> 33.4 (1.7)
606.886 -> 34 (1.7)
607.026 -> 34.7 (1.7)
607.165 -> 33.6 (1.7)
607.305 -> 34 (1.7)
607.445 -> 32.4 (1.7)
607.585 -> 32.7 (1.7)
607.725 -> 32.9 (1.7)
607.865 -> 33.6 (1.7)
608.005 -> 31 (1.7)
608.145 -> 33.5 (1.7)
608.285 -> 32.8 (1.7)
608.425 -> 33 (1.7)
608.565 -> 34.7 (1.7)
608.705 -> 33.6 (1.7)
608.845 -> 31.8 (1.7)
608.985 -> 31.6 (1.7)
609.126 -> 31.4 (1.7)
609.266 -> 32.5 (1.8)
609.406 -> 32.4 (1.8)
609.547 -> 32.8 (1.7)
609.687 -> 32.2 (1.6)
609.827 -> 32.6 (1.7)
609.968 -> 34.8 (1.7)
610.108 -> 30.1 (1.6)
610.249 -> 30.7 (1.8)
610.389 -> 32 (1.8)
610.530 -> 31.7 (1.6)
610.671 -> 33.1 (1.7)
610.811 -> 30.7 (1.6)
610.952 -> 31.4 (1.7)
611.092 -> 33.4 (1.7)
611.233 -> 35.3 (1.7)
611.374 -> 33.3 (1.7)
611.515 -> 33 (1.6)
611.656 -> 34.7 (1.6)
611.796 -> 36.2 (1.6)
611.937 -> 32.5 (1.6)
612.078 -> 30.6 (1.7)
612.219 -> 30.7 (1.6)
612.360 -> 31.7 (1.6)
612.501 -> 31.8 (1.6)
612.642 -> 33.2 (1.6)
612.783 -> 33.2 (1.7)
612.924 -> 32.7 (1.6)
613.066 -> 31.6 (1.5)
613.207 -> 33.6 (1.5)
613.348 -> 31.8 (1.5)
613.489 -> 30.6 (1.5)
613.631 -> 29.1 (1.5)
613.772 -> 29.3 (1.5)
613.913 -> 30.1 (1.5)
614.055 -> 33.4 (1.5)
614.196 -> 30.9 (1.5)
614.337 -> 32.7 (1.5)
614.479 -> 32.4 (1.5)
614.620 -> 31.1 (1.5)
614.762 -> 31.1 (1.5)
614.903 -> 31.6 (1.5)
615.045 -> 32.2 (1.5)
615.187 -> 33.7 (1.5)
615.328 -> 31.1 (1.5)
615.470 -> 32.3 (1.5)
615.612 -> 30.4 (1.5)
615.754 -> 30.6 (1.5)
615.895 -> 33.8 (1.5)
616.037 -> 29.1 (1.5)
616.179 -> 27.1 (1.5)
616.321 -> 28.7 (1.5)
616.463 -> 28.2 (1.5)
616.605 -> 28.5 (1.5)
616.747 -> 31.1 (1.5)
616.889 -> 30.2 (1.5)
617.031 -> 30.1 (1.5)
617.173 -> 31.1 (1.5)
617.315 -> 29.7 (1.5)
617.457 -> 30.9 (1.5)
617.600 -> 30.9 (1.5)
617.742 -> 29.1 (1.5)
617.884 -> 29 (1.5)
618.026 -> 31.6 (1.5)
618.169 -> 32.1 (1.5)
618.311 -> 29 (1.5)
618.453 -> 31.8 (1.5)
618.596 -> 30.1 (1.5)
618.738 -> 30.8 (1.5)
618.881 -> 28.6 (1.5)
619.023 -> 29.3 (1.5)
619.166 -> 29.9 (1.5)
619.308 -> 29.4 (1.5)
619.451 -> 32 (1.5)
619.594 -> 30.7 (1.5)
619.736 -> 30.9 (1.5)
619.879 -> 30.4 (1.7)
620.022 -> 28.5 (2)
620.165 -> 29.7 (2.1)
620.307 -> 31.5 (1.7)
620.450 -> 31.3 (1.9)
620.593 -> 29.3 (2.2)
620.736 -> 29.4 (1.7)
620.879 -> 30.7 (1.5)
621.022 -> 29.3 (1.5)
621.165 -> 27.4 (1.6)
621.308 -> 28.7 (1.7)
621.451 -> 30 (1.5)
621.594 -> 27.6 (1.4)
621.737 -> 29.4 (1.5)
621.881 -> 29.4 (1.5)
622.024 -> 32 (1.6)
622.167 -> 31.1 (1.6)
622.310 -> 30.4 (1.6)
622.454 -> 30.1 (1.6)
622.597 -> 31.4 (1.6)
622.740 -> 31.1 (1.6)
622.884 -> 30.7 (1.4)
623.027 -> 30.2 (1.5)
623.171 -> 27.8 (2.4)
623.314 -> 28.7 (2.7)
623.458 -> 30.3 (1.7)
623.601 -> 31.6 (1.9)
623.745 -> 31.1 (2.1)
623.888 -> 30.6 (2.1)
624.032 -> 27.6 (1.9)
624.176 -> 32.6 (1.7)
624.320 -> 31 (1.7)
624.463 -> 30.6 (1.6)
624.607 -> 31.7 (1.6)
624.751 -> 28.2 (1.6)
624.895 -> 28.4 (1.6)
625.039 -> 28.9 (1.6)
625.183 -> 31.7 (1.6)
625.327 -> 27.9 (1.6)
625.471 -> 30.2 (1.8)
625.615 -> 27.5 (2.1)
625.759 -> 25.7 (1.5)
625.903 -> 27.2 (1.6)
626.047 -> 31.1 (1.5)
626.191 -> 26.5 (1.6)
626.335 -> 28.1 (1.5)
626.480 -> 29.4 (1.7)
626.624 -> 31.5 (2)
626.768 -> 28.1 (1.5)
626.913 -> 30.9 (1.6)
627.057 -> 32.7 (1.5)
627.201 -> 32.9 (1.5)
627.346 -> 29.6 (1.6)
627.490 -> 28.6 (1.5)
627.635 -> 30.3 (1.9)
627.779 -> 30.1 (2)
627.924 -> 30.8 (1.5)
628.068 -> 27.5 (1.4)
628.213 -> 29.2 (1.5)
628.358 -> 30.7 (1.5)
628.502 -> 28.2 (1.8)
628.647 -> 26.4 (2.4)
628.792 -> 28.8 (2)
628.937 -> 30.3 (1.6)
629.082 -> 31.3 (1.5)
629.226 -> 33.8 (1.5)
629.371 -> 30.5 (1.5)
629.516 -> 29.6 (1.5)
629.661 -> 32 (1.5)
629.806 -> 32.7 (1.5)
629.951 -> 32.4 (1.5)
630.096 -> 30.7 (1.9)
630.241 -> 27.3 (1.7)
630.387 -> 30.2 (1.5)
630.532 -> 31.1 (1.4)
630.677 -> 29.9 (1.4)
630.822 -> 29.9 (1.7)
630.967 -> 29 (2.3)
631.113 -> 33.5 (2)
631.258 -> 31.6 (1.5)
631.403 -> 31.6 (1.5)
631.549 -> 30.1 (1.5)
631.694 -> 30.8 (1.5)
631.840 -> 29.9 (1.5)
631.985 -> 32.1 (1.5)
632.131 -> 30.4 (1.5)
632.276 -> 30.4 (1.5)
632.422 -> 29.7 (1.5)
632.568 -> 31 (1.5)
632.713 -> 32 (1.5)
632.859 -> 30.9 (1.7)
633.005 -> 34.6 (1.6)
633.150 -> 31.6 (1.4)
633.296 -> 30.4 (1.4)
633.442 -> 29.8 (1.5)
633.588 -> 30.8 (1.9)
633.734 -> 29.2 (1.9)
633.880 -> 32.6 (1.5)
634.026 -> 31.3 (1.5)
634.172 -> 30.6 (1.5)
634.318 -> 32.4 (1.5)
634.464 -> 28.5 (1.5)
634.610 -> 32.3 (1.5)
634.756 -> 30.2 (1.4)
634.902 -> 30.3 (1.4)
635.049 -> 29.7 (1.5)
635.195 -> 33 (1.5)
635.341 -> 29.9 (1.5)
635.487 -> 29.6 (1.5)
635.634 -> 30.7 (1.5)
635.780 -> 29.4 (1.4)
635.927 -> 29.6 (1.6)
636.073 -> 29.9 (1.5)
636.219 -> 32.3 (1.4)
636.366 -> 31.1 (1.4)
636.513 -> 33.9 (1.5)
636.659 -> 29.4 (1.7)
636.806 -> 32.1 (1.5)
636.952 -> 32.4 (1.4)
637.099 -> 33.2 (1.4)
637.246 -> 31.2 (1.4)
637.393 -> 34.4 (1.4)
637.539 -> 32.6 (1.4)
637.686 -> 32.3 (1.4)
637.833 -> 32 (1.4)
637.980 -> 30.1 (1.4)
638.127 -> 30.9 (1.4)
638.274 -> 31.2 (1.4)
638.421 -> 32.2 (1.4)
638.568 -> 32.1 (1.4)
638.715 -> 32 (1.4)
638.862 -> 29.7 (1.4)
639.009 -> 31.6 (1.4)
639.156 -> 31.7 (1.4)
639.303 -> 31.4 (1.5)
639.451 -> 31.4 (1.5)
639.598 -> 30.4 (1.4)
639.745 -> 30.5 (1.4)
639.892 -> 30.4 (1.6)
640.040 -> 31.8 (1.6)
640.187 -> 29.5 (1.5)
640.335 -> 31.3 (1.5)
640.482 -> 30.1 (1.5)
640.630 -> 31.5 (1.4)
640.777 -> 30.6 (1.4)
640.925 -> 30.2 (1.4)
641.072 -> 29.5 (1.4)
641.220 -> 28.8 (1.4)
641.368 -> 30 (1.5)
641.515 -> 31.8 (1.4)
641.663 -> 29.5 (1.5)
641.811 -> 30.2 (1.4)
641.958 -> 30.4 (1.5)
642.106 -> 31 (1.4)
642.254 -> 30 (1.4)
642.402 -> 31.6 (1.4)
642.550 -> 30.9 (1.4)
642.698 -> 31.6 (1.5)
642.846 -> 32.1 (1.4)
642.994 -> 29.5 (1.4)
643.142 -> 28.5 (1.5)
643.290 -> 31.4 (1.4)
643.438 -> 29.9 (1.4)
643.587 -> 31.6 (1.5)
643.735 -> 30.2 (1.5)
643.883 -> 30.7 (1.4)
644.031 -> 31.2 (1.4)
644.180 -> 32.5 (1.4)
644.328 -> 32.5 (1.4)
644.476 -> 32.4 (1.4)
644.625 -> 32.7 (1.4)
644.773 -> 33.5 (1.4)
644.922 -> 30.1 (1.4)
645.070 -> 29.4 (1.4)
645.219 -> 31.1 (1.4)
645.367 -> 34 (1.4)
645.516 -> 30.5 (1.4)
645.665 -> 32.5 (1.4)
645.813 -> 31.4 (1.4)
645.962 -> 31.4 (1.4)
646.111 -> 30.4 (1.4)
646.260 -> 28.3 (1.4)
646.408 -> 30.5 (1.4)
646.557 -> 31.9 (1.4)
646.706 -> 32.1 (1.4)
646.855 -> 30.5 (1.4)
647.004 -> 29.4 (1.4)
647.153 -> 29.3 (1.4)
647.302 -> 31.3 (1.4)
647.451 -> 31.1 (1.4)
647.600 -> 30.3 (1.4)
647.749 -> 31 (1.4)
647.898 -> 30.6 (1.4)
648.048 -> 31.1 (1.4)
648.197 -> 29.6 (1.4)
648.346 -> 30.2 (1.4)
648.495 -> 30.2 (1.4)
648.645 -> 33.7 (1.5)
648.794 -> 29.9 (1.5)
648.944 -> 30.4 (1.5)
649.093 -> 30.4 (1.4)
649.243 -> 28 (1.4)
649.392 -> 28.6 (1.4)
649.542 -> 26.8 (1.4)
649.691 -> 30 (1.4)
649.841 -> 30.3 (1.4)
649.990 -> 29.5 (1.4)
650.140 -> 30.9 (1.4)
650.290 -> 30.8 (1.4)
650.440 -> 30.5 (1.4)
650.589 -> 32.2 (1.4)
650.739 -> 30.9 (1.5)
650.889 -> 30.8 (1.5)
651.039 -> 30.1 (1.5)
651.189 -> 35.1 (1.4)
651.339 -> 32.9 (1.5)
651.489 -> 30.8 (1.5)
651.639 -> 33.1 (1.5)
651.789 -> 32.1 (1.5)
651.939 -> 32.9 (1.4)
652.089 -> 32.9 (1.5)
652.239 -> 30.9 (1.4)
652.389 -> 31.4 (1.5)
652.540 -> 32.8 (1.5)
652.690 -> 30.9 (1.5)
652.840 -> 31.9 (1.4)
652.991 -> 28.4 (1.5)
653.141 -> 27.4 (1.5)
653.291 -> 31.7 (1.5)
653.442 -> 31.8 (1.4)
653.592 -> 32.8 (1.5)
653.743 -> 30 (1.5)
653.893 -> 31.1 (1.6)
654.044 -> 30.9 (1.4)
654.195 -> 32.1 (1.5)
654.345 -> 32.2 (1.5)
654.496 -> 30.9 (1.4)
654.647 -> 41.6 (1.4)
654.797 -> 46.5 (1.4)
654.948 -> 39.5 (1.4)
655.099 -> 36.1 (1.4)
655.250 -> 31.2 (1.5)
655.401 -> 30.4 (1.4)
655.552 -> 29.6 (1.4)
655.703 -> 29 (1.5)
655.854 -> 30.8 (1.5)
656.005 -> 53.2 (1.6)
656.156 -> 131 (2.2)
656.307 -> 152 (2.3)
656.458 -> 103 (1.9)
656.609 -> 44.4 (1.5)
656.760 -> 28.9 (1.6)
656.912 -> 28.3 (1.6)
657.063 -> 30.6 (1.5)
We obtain 0.030 mag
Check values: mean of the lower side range 33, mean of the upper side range 30.9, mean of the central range 30.7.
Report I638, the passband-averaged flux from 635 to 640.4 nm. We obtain 31.3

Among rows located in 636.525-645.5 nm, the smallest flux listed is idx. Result 28.5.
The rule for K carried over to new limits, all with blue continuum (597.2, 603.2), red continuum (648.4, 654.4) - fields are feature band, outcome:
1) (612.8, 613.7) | 0.025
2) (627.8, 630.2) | 0.054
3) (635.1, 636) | 0.043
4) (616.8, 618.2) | 0.063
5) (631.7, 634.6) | 0.024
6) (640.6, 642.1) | 0.039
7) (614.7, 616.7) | 0.059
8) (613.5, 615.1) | 0.038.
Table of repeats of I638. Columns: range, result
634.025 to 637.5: 31.2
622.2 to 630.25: 29.9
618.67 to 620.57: 30.2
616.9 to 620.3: 30.3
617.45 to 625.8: 30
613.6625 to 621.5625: 30.4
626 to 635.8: 30.5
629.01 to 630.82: 30.9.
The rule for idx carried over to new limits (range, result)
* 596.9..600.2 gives 29.4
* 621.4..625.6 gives 27.6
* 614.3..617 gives 27.1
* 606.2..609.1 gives 30.6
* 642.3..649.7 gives 26.8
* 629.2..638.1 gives 27.3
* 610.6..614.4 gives 29.1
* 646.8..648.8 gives 29.3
